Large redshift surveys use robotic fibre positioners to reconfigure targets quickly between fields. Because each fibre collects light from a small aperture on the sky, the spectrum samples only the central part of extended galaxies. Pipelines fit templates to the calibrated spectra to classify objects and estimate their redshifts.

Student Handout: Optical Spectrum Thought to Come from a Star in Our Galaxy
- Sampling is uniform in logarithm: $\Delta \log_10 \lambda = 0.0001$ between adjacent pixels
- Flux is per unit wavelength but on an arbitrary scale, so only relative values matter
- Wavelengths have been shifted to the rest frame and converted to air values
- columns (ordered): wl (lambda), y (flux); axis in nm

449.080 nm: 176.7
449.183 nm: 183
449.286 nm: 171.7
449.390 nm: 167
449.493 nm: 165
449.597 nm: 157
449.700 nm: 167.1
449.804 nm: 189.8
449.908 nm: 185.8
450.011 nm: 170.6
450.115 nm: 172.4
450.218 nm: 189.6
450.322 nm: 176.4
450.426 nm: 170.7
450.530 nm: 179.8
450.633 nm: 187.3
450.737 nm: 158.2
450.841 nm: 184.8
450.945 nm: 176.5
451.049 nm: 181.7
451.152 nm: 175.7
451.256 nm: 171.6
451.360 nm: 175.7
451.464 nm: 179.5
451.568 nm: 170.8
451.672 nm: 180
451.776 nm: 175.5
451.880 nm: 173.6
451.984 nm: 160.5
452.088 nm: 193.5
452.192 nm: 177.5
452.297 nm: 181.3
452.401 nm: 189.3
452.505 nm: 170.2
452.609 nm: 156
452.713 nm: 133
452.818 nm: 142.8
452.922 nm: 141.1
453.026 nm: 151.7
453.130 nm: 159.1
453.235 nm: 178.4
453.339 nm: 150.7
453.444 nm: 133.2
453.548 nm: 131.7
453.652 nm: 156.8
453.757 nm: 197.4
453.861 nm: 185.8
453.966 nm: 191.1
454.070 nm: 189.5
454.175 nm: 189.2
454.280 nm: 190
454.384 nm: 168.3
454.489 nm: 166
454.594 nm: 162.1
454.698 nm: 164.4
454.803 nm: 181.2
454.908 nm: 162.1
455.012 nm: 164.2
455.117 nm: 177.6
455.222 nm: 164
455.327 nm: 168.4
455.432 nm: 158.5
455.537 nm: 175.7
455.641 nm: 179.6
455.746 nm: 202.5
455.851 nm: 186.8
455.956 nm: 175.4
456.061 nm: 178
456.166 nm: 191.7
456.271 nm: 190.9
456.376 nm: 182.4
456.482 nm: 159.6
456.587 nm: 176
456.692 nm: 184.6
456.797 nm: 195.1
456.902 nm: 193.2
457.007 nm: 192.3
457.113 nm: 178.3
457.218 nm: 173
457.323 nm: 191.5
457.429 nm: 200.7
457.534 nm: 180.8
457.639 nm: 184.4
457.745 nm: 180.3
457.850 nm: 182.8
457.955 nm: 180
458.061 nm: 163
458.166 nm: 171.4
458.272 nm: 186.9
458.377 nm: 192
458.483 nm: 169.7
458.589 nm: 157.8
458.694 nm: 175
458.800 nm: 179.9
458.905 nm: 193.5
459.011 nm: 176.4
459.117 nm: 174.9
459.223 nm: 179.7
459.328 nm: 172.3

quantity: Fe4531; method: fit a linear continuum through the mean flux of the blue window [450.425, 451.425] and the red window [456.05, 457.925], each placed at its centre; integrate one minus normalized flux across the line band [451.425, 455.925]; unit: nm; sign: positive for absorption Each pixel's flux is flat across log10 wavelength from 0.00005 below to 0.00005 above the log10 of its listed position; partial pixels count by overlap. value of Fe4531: 0.252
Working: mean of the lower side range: 177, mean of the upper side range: 184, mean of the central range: 170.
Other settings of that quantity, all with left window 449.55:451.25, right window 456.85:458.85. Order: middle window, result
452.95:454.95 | 0.11 nm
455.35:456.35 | -0.01 nm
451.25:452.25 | 0.01 nm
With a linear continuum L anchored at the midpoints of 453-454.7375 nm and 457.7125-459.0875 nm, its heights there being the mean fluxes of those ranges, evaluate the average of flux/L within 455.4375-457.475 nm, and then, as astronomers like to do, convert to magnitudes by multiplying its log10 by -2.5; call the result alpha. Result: -0.06 mag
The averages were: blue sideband 169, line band 184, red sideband 178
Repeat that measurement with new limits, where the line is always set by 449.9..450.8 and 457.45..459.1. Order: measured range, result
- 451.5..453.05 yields 0.06 mag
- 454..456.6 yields 0.01 mag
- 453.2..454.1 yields 0.06 mag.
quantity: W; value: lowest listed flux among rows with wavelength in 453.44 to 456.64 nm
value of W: 131.7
